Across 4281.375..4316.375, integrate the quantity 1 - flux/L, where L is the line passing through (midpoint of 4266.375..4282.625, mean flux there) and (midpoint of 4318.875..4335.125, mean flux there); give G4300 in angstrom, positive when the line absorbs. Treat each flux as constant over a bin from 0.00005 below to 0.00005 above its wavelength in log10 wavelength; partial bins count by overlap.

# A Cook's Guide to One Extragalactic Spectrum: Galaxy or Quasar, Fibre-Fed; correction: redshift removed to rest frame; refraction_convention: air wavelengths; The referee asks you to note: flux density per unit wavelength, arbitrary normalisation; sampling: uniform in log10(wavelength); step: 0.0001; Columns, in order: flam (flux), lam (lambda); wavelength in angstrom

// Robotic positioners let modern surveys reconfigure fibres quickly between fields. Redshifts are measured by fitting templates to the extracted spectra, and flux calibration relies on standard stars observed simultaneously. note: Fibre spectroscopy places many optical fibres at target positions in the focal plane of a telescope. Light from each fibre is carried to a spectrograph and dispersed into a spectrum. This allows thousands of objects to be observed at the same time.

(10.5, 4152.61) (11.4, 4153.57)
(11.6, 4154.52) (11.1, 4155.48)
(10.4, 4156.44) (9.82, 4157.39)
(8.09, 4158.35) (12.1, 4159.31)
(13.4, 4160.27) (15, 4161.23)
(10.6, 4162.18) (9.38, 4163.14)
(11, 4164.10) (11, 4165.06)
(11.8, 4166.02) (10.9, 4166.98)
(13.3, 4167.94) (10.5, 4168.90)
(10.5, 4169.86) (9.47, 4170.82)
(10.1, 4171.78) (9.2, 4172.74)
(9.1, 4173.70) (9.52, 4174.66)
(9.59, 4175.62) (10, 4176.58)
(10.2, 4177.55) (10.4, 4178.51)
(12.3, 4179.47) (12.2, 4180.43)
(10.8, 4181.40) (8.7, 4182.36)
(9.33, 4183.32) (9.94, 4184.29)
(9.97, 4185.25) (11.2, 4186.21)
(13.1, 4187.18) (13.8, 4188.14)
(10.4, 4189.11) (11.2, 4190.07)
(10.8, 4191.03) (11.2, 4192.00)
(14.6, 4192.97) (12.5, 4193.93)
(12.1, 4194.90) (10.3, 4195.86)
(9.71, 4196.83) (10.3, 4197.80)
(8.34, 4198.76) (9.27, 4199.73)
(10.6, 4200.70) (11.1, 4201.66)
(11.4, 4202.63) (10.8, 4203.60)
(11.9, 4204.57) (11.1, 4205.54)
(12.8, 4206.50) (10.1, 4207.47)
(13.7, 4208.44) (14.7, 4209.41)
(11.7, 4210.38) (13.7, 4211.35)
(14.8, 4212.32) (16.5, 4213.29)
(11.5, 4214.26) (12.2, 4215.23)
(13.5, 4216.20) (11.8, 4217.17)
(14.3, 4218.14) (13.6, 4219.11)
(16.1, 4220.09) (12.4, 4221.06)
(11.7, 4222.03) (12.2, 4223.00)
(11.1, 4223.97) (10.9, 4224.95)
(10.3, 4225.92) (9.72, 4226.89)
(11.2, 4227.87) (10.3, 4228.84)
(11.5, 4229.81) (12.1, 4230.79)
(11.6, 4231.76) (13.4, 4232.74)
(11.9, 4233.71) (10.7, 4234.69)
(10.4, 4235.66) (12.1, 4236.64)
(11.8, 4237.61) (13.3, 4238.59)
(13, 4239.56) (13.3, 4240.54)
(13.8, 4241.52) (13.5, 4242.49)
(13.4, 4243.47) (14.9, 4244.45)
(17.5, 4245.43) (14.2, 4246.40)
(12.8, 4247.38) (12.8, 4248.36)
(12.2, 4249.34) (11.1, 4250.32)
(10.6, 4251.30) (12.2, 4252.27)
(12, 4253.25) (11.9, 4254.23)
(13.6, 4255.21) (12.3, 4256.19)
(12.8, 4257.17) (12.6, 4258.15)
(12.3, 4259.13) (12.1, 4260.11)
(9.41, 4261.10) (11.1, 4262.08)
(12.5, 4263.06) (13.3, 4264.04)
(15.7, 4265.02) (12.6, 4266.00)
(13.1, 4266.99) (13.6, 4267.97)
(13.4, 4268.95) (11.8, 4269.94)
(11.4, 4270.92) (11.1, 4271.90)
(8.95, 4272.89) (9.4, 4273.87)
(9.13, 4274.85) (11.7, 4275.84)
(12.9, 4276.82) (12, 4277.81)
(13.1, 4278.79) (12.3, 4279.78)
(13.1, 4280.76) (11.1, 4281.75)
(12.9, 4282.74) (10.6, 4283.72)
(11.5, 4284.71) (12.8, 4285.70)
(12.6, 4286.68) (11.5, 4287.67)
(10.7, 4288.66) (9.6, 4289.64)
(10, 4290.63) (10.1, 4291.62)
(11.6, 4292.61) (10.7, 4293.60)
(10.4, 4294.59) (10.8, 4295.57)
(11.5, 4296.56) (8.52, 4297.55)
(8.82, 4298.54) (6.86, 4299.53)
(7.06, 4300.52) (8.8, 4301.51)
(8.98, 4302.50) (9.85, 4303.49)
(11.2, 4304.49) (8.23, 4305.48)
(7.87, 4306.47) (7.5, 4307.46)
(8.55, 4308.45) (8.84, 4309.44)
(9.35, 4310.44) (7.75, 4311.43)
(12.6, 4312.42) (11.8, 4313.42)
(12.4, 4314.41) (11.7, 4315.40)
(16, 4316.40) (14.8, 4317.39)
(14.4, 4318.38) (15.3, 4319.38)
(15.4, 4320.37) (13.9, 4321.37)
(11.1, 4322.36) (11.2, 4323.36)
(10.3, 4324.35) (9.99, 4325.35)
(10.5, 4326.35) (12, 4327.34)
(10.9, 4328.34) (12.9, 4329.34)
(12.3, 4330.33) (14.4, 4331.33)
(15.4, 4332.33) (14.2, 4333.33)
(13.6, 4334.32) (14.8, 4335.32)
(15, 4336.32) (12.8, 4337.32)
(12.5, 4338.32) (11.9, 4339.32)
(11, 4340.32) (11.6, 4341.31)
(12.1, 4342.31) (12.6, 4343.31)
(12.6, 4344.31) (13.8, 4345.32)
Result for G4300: 5.7 angstrom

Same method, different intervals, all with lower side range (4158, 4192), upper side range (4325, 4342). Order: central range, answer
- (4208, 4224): -2.8 angstrom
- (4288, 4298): 1.5 angstrom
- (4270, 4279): 0.7 angstrom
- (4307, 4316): 1.7 angstrom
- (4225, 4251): -1.8 angstrom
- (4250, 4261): -0.2 angstrom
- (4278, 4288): 0.0 angstrom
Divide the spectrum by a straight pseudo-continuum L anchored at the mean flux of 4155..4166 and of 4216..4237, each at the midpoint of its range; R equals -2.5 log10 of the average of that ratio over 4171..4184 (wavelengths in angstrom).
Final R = 0.125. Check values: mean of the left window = 11.1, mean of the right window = 11.9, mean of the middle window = 10.1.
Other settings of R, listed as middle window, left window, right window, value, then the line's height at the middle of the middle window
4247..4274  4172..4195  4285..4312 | -0.20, 10.1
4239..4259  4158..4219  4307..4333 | -0.12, 11.7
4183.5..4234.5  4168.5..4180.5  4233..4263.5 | -0.05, 11.3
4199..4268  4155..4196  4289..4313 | -0.21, 10.2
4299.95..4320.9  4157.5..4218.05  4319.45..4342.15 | 0.15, 12.5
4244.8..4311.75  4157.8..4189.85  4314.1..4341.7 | 0.09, 12.3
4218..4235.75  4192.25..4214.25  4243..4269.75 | 0.04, 12.3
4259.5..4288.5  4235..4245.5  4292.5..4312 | -0.09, 11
